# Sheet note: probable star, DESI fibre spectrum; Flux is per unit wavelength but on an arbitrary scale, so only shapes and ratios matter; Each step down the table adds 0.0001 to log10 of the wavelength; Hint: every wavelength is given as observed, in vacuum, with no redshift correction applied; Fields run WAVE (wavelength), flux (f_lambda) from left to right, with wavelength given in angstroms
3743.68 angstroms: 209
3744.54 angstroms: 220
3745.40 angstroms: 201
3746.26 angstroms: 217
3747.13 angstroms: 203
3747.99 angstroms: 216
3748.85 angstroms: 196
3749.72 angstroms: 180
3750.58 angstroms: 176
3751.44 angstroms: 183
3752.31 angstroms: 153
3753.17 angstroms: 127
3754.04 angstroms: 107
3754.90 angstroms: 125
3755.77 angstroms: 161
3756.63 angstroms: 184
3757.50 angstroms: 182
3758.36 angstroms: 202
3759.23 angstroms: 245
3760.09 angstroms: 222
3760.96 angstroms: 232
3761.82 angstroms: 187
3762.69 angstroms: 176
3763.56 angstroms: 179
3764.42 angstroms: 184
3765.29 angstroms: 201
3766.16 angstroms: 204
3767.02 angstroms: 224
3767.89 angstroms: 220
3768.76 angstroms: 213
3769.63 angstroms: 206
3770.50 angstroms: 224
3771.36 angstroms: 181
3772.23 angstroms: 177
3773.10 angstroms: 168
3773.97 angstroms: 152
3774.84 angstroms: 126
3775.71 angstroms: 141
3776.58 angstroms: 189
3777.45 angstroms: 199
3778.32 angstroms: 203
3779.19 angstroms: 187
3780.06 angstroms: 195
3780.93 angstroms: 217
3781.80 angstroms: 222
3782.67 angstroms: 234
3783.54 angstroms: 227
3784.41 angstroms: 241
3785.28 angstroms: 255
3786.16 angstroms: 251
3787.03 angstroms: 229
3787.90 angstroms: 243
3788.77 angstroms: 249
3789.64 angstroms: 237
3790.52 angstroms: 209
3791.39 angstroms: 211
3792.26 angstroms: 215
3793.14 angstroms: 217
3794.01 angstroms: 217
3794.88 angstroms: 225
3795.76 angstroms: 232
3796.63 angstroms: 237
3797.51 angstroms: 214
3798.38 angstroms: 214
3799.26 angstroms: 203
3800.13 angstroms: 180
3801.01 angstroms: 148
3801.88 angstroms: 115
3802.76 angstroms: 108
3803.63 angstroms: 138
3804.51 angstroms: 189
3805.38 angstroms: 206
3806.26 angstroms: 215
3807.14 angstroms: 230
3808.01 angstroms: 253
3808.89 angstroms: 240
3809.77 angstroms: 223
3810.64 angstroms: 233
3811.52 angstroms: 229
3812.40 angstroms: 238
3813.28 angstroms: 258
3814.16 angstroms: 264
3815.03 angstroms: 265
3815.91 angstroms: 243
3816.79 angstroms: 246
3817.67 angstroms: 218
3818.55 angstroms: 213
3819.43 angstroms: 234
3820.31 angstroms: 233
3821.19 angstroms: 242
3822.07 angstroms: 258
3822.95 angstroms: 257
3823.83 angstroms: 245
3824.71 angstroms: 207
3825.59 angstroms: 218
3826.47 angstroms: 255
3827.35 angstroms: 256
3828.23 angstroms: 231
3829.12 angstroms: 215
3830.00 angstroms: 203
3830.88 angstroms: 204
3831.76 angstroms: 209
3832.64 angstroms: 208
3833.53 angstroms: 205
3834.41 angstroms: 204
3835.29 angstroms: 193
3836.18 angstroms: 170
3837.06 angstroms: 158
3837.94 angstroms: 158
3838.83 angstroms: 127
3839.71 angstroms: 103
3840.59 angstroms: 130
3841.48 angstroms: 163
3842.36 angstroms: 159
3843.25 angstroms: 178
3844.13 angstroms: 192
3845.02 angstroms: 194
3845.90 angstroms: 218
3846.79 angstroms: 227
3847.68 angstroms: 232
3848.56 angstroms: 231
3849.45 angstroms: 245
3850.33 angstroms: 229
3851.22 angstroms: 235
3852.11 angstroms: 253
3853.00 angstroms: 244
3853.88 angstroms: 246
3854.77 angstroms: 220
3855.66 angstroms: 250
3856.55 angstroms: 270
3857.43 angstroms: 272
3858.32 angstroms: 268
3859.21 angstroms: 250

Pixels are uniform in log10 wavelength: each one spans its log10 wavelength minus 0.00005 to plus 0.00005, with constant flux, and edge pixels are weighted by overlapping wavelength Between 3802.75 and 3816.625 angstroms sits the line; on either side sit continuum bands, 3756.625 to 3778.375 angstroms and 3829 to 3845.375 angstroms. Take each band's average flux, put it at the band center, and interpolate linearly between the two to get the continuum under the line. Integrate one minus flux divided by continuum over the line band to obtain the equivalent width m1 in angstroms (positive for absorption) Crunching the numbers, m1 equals -3.2 angstroms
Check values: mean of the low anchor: 193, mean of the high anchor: 177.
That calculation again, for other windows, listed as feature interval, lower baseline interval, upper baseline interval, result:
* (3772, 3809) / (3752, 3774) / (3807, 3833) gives 1.08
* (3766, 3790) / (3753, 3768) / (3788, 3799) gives -0.12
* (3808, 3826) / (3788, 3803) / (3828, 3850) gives -3.79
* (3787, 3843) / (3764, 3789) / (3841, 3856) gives 0.55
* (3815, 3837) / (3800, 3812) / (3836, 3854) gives -3.31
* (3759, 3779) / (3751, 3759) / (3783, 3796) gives -0.61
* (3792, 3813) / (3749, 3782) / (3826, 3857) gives -1.04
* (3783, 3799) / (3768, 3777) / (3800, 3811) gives -3.73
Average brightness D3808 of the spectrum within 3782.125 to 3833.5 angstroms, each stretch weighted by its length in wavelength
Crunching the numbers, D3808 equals 222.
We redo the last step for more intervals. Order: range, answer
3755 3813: 204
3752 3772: 189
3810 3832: 235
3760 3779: 191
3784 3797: 231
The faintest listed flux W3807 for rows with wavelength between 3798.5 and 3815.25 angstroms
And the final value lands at 108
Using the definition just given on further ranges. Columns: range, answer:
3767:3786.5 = 126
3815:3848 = 103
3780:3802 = 115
